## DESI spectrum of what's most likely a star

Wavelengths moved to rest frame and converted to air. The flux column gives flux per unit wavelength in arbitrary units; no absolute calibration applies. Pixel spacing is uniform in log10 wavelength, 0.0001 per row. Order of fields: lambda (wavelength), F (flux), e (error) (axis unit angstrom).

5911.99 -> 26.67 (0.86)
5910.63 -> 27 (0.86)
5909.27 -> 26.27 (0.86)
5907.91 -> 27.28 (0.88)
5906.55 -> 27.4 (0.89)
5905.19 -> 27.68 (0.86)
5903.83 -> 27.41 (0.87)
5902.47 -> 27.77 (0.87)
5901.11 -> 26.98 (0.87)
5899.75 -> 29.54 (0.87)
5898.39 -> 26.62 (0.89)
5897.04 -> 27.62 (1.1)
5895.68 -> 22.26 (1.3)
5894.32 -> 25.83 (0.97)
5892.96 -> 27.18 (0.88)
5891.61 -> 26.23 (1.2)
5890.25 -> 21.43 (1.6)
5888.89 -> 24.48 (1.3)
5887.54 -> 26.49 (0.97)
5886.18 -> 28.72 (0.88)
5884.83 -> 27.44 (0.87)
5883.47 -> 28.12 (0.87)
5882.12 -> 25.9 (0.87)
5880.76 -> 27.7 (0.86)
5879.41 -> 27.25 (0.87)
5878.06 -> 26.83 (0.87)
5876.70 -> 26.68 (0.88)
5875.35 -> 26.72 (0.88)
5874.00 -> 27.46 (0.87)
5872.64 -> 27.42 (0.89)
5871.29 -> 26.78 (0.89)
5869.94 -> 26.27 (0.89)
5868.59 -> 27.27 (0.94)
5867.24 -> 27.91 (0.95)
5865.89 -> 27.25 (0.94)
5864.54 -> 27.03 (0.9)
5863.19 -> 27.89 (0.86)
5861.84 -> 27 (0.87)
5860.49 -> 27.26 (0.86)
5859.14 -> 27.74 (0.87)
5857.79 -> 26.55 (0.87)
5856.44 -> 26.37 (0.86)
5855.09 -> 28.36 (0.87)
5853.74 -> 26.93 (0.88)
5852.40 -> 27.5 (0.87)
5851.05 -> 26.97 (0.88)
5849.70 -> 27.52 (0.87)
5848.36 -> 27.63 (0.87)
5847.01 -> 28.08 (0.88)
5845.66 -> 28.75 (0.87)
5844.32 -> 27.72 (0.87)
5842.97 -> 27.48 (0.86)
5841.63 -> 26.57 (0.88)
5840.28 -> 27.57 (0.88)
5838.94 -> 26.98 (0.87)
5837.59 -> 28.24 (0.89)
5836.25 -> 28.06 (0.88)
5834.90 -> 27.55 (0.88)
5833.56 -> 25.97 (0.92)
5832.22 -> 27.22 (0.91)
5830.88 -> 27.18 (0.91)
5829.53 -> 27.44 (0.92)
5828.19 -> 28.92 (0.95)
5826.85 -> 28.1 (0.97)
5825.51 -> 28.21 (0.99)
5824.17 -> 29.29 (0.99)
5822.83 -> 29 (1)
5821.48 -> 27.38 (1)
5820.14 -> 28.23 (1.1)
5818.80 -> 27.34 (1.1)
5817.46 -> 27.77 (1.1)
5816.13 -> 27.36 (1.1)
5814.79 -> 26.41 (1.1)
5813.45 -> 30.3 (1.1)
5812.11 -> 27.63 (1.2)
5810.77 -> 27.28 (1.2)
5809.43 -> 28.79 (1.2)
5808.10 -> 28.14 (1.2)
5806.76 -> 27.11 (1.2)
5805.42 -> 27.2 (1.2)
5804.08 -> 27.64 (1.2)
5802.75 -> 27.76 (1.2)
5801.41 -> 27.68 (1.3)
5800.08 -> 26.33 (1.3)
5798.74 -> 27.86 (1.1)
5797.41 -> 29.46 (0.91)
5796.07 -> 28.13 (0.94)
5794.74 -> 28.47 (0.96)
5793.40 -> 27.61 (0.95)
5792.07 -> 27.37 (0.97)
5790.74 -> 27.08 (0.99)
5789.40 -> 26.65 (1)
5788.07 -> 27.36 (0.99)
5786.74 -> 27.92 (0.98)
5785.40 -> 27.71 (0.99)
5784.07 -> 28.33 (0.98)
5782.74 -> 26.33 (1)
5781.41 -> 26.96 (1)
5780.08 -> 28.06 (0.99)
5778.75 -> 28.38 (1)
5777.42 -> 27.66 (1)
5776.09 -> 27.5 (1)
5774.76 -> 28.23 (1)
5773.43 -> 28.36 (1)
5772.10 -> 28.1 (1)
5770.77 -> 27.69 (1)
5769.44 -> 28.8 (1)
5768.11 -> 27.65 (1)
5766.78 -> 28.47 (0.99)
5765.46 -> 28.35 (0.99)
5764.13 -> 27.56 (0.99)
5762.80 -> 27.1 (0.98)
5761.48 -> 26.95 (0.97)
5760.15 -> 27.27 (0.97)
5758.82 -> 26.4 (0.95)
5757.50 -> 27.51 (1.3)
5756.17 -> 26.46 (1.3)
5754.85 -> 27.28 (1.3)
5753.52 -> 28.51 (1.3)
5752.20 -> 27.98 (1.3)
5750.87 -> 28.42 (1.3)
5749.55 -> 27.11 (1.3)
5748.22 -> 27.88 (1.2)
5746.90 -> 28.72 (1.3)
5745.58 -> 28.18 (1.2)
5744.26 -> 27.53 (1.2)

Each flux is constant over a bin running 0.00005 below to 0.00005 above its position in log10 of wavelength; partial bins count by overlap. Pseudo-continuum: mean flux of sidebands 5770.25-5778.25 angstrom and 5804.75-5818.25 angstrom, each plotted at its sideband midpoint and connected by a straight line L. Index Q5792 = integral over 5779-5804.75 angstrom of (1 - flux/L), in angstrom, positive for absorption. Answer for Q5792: 0.2 angstrom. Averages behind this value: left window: 27.9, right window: 27.8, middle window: 27.6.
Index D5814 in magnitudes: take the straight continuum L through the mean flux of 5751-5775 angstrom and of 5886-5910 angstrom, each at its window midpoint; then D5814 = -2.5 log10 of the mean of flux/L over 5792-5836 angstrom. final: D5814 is -0.02 mag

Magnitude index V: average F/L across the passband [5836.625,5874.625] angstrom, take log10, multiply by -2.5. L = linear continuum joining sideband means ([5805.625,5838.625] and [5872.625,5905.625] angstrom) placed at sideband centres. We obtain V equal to 0.00 mag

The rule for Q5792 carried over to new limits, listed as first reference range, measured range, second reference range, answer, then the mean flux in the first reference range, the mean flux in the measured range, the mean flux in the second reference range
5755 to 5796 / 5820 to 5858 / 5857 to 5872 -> -0.5 angstrom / 27.6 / 27.6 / 27.2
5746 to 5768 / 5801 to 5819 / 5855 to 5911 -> -0.3 angstrom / 27.6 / 27.8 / 26.9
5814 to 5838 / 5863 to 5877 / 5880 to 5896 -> -0.3 angstrom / 27.8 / 27.2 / 26.1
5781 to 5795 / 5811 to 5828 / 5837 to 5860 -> -0.4 angstrom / 27.4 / 28.1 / 27.5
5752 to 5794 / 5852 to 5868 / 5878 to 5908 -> -0.2 angstrom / 27.6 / 27.3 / 26.7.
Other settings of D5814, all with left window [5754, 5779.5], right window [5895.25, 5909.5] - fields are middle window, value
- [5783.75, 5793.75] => 0.00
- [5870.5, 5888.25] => 0.00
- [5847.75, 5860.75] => 0.00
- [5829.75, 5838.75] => 0.00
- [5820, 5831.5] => -0.03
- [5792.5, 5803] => -0.01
